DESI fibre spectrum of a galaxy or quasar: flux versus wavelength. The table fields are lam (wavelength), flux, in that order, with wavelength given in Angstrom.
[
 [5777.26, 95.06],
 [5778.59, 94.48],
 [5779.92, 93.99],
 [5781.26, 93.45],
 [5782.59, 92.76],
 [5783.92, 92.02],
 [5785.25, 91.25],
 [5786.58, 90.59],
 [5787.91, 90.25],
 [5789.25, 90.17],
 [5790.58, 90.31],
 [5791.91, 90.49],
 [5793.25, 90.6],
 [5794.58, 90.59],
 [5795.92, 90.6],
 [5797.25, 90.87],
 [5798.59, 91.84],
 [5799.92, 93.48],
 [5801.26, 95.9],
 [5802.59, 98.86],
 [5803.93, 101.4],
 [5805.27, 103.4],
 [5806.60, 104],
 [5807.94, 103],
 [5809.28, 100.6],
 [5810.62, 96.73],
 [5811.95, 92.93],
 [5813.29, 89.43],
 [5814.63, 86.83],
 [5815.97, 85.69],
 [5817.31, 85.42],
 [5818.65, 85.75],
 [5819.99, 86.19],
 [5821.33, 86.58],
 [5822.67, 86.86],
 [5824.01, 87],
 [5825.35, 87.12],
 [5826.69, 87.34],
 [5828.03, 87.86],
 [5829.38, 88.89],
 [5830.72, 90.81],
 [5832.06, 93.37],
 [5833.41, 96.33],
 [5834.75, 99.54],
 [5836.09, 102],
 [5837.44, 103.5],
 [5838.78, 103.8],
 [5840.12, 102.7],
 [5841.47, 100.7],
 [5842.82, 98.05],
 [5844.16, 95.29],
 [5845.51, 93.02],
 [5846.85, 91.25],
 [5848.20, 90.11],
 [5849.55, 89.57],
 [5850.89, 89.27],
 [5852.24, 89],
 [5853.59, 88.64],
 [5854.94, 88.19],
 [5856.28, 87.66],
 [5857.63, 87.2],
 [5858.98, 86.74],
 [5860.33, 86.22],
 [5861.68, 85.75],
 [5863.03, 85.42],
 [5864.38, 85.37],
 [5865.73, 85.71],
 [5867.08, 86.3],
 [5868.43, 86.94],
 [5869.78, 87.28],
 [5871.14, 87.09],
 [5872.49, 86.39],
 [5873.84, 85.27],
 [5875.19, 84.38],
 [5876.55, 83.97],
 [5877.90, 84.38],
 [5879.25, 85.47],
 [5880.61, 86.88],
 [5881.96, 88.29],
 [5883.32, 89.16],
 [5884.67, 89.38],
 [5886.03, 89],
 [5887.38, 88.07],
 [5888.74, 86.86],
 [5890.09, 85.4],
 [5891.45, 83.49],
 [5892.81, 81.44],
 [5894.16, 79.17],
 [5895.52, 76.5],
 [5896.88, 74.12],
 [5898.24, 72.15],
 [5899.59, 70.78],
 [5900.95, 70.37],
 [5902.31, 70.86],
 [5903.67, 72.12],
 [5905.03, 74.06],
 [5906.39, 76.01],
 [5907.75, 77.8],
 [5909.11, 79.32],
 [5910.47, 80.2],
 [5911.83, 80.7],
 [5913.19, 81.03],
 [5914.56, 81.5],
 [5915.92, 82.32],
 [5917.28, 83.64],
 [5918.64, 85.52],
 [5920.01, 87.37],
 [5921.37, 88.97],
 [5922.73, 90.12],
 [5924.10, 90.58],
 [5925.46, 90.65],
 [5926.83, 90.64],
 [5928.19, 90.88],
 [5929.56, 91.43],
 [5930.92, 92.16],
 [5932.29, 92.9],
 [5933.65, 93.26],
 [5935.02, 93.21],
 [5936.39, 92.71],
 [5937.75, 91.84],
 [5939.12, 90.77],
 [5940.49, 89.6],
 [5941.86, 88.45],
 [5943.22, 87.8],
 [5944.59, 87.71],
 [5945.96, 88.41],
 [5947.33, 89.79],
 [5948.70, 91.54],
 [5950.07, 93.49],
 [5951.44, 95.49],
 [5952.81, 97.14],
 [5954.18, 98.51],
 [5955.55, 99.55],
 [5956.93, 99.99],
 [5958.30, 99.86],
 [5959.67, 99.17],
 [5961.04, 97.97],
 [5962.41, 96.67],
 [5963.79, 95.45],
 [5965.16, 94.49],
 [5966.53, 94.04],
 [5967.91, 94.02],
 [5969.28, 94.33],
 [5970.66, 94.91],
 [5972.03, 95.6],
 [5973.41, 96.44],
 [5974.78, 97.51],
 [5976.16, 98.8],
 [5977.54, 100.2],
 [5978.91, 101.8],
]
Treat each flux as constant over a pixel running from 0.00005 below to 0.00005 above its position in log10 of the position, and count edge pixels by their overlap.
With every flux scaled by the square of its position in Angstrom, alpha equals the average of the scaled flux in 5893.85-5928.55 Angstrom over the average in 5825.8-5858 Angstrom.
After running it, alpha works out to 0.88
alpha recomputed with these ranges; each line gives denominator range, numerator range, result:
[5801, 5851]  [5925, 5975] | 1.04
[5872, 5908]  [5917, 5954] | 1.14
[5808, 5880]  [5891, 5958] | 0.98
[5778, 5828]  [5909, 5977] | 1.05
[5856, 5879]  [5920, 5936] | 1.08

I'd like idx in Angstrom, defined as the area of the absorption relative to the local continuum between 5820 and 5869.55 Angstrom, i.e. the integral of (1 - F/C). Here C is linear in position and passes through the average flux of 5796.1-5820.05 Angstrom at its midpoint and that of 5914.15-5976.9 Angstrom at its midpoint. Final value 1.4 Angstrom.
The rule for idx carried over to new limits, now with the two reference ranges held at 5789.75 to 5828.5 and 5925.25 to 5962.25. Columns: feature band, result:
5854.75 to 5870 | 1.0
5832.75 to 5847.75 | -1.0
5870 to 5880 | 0.8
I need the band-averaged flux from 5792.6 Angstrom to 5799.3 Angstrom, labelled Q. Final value 91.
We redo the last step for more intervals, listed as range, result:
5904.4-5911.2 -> 77.6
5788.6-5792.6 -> 90.3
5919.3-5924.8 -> 89.2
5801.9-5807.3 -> 102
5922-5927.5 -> 90.4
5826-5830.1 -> 88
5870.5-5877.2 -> 85.4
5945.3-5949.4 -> 89.9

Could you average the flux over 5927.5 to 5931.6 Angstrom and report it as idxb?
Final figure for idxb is 91.6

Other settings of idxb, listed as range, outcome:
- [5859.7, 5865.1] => 85.7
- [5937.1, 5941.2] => 90.6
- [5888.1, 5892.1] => 85.3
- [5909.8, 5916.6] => 81.1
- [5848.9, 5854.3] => 89.1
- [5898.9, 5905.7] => 71.7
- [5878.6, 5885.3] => 87.8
